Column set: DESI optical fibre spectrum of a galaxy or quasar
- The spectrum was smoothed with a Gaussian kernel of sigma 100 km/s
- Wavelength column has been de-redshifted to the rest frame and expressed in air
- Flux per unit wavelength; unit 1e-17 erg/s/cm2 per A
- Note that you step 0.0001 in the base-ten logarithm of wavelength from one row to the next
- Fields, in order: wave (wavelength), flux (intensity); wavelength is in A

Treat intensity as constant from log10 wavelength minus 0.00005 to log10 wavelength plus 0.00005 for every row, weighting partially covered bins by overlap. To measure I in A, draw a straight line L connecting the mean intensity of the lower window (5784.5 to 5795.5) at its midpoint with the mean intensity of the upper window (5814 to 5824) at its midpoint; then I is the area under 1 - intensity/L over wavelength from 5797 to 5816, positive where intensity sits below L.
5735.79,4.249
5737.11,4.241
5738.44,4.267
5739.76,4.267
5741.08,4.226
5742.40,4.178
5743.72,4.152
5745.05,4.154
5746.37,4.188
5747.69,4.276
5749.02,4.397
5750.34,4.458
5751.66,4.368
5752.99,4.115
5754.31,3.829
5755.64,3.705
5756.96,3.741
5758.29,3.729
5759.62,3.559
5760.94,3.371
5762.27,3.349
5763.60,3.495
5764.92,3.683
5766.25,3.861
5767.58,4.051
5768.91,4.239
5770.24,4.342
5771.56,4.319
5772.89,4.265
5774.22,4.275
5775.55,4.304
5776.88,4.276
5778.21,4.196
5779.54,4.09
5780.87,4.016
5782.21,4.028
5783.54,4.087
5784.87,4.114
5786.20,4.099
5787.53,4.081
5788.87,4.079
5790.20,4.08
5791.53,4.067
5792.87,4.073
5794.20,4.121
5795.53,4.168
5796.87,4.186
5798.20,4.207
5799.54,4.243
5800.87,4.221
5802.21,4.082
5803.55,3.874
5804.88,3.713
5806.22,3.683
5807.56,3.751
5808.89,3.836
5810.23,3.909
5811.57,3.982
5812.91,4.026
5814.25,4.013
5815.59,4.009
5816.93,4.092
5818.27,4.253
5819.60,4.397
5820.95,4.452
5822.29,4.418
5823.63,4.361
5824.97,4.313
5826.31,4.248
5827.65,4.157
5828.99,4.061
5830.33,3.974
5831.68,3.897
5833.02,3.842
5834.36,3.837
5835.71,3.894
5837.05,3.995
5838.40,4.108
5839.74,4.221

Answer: 1.0 A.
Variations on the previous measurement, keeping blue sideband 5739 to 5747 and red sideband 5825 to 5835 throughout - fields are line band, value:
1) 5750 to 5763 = 1.1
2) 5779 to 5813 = 0.5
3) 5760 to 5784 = 0.8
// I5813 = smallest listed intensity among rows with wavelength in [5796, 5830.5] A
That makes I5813 3.683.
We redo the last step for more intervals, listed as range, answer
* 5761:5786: 3.349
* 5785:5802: 4.067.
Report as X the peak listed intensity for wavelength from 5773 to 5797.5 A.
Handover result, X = 4.304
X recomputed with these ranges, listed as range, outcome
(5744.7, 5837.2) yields 4.458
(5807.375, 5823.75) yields 4.452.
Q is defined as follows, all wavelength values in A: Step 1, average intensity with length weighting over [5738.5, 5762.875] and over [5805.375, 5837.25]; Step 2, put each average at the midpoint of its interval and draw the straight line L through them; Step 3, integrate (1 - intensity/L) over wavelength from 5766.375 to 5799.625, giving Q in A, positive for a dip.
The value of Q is -1.0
